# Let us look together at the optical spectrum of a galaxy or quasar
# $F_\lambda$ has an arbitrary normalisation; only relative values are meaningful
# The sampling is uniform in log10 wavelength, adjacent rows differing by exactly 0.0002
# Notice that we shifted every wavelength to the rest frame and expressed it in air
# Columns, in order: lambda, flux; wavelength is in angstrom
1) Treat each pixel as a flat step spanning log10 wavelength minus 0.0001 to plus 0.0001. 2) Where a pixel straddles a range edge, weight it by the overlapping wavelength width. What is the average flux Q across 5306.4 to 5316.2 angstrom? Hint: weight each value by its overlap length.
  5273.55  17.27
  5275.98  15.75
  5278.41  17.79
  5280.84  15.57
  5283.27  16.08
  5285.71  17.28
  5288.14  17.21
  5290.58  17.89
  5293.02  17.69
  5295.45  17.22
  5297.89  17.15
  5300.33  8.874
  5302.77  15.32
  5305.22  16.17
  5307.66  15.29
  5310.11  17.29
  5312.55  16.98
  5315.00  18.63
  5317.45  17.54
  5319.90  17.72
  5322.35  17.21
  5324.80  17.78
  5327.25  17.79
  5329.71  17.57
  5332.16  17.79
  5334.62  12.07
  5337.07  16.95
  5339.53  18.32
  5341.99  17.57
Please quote 17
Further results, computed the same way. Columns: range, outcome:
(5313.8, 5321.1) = 18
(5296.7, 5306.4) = 14.4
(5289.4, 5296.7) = 17.6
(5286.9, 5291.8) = 17.5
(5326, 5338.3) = 16.4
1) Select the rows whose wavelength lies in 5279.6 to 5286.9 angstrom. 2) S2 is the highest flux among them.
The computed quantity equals 17.28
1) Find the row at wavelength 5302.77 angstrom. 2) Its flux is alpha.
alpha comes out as 15.32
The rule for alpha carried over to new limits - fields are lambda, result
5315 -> 18.63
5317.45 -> 17.54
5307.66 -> 15.29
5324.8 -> 17.78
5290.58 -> 17.89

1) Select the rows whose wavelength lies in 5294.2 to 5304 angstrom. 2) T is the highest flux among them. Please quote 17.22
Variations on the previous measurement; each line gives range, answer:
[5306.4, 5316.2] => 18.63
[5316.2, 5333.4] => 17.79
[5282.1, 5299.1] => 17.89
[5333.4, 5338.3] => 16.95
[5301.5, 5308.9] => 16.17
